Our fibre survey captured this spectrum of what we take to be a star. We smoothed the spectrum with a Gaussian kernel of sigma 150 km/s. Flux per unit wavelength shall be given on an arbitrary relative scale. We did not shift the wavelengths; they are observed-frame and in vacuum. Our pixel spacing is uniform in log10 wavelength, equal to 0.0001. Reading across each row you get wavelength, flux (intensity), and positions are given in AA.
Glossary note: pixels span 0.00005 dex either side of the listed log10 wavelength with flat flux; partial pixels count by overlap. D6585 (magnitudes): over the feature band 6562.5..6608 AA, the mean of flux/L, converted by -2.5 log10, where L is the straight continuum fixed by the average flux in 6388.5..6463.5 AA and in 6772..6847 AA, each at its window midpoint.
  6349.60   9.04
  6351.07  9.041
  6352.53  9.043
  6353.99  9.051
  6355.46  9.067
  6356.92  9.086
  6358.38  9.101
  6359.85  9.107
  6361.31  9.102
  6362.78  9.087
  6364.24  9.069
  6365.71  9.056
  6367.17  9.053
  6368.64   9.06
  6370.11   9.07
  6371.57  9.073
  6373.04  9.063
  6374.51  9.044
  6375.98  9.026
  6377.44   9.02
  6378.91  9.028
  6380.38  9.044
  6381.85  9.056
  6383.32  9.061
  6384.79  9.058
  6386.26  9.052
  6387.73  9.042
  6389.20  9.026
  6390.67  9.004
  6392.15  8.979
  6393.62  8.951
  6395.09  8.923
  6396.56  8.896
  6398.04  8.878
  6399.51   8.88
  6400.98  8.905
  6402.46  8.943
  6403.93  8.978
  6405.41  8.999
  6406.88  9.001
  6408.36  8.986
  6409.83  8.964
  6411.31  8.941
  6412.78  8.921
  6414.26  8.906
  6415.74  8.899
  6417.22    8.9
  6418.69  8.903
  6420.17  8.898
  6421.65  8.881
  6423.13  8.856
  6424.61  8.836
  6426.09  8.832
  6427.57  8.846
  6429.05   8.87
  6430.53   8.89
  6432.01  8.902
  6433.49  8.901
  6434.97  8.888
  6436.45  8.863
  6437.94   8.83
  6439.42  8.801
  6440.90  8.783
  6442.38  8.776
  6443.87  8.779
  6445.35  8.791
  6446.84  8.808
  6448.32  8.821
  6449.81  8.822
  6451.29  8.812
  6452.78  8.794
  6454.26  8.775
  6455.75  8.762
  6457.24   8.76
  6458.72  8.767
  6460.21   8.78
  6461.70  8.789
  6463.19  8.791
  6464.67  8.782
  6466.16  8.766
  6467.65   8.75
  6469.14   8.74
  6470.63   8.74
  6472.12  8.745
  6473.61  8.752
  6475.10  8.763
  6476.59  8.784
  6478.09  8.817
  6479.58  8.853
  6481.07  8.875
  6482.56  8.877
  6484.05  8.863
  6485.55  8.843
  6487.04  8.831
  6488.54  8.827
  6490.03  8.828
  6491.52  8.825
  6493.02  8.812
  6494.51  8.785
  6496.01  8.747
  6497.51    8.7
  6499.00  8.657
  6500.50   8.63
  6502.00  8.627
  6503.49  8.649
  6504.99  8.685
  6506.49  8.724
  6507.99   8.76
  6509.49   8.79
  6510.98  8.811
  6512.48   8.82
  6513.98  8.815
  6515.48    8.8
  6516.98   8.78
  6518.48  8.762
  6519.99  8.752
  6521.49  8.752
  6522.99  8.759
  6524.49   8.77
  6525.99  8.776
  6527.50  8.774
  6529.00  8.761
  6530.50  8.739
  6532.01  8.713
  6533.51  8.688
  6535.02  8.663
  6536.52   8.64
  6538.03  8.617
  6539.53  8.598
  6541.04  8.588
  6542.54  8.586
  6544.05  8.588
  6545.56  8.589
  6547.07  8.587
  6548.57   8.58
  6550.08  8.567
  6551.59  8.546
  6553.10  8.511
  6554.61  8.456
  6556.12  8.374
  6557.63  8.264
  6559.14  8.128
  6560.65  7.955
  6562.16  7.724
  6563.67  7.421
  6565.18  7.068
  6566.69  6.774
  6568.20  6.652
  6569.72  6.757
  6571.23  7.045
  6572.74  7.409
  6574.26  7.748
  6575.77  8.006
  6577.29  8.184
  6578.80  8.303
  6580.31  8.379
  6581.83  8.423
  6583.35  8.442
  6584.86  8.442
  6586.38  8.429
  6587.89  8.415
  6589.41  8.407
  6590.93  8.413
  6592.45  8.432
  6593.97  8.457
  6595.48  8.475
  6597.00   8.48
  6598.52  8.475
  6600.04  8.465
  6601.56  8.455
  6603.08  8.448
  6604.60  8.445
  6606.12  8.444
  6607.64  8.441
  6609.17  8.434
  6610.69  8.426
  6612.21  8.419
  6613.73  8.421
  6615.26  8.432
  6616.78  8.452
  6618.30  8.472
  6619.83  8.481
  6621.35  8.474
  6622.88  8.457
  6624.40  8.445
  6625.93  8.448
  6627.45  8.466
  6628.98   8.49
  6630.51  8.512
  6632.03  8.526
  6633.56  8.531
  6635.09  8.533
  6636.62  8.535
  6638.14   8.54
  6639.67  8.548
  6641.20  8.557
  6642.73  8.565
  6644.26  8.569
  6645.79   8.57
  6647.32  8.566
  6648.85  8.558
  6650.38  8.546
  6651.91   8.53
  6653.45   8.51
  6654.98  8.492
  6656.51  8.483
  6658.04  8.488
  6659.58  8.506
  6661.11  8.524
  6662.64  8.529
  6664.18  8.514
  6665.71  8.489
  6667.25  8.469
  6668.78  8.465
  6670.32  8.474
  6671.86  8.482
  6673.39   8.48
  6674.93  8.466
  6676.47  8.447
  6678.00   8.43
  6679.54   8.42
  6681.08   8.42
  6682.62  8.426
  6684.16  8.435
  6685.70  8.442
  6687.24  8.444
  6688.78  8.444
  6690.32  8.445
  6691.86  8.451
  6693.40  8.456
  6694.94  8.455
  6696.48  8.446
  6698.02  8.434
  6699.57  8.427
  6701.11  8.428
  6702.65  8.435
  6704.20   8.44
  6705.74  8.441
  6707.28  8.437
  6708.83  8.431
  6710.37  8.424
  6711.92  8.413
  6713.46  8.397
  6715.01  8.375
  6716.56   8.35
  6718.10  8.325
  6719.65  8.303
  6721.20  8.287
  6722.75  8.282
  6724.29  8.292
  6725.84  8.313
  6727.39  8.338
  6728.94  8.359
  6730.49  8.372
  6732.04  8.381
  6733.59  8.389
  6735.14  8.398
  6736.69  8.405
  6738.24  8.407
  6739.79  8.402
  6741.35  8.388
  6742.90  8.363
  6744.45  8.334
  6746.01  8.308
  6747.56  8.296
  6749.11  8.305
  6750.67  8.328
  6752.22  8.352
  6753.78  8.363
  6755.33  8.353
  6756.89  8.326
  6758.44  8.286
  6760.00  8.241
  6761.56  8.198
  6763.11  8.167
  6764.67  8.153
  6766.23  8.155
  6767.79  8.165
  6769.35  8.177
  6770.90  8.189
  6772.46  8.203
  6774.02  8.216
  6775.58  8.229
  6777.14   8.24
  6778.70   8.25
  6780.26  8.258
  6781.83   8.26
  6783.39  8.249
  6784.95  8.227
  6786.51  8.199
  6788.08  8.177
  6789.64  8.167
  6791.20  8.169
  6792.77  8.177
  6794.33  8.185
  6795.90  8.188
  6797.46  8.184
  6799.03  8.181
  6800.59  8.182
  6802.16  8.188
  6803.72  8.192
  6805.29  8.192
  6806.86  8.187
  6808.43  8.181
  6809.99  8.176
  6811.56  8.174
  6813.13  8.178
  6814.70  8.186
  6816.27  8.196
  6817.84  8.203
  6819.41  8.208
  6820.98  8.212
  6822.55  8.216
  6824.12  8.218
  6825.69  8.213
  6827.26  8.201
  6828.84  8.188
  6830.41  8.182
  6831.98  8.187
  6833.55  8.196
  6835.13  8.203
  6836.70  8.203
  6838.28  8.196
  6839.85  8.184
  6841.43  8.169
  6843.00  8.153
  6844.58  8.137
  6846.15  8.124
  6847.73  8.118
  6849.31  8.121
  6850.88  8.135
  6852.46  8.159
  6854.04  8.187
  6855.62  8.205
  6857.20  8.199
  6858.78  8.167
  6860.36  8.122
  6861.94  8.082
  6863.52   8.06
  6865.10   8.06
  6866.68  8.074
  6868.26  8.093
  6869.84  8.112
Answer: 0.07 mag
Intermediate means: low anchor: 8.87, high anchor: 8.2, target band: 8.05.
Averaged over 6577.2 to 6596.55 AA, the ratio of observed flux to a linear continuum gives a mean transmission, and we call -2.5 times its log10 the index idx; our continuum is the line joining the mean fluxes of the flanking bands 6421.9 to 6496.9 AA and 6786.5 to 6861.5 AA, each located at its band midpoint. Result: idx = 0.02 mag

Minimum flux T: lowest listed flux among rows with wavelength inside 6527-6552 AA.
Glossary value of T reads 8.546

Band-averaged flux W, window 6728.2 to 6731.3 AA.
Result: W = 8.36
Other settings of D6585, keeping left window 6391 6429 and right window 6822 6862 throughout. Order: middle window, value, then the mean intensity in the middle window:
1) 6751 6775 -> 0.01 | 8.24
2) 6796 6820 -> 0.01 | 8.19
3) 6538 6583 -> 0.08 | 8.04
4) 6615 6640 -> 0.01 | 8.49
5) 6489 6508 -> 0.00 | 8.73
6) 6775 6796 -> 0.01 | 8.21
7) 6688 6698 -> 0.00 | 8.45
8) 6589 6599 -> 0.02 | 8.45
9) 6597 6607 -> 0.02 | 8.46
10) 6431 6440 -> 0.00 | 8.87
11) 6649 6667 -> 0.00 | 8.51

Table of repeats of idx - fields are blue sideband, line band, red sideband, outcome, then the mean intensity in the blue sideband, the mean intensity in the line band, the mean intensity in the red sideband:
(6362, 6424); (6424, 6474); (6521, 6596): -0.01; 8.98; 8.81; 8.27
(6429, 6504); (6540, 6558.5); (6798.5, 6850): 0.02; 8.79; 8.52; 8.18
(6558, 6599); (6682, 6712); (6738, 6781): -0.04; 7.96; 8.44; 8.27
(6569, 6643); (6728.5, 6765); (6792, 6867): -0.01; 8.35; 8.33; 8.17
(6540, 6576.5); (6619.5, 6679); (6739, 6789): -0.05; 7.96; 8.51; 8.26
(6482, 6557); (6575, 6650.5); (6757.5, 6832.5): 0.01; 8.7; 8.46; 8.2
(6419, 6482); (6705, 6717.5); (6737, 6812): -0.01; 8.81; 8.41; 8.24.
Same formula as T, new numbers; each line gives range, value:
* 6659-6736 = 8.282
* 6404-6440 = 8.801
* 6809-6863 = 8.082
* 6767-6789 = 8.165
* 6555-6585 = 6.652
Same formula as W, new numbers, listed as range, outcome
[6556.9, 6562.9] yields 8.02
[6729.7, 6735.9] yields 8.39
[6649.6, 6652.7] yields 8.52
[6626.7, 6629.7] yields 8.47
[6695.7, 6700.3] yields 8.43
